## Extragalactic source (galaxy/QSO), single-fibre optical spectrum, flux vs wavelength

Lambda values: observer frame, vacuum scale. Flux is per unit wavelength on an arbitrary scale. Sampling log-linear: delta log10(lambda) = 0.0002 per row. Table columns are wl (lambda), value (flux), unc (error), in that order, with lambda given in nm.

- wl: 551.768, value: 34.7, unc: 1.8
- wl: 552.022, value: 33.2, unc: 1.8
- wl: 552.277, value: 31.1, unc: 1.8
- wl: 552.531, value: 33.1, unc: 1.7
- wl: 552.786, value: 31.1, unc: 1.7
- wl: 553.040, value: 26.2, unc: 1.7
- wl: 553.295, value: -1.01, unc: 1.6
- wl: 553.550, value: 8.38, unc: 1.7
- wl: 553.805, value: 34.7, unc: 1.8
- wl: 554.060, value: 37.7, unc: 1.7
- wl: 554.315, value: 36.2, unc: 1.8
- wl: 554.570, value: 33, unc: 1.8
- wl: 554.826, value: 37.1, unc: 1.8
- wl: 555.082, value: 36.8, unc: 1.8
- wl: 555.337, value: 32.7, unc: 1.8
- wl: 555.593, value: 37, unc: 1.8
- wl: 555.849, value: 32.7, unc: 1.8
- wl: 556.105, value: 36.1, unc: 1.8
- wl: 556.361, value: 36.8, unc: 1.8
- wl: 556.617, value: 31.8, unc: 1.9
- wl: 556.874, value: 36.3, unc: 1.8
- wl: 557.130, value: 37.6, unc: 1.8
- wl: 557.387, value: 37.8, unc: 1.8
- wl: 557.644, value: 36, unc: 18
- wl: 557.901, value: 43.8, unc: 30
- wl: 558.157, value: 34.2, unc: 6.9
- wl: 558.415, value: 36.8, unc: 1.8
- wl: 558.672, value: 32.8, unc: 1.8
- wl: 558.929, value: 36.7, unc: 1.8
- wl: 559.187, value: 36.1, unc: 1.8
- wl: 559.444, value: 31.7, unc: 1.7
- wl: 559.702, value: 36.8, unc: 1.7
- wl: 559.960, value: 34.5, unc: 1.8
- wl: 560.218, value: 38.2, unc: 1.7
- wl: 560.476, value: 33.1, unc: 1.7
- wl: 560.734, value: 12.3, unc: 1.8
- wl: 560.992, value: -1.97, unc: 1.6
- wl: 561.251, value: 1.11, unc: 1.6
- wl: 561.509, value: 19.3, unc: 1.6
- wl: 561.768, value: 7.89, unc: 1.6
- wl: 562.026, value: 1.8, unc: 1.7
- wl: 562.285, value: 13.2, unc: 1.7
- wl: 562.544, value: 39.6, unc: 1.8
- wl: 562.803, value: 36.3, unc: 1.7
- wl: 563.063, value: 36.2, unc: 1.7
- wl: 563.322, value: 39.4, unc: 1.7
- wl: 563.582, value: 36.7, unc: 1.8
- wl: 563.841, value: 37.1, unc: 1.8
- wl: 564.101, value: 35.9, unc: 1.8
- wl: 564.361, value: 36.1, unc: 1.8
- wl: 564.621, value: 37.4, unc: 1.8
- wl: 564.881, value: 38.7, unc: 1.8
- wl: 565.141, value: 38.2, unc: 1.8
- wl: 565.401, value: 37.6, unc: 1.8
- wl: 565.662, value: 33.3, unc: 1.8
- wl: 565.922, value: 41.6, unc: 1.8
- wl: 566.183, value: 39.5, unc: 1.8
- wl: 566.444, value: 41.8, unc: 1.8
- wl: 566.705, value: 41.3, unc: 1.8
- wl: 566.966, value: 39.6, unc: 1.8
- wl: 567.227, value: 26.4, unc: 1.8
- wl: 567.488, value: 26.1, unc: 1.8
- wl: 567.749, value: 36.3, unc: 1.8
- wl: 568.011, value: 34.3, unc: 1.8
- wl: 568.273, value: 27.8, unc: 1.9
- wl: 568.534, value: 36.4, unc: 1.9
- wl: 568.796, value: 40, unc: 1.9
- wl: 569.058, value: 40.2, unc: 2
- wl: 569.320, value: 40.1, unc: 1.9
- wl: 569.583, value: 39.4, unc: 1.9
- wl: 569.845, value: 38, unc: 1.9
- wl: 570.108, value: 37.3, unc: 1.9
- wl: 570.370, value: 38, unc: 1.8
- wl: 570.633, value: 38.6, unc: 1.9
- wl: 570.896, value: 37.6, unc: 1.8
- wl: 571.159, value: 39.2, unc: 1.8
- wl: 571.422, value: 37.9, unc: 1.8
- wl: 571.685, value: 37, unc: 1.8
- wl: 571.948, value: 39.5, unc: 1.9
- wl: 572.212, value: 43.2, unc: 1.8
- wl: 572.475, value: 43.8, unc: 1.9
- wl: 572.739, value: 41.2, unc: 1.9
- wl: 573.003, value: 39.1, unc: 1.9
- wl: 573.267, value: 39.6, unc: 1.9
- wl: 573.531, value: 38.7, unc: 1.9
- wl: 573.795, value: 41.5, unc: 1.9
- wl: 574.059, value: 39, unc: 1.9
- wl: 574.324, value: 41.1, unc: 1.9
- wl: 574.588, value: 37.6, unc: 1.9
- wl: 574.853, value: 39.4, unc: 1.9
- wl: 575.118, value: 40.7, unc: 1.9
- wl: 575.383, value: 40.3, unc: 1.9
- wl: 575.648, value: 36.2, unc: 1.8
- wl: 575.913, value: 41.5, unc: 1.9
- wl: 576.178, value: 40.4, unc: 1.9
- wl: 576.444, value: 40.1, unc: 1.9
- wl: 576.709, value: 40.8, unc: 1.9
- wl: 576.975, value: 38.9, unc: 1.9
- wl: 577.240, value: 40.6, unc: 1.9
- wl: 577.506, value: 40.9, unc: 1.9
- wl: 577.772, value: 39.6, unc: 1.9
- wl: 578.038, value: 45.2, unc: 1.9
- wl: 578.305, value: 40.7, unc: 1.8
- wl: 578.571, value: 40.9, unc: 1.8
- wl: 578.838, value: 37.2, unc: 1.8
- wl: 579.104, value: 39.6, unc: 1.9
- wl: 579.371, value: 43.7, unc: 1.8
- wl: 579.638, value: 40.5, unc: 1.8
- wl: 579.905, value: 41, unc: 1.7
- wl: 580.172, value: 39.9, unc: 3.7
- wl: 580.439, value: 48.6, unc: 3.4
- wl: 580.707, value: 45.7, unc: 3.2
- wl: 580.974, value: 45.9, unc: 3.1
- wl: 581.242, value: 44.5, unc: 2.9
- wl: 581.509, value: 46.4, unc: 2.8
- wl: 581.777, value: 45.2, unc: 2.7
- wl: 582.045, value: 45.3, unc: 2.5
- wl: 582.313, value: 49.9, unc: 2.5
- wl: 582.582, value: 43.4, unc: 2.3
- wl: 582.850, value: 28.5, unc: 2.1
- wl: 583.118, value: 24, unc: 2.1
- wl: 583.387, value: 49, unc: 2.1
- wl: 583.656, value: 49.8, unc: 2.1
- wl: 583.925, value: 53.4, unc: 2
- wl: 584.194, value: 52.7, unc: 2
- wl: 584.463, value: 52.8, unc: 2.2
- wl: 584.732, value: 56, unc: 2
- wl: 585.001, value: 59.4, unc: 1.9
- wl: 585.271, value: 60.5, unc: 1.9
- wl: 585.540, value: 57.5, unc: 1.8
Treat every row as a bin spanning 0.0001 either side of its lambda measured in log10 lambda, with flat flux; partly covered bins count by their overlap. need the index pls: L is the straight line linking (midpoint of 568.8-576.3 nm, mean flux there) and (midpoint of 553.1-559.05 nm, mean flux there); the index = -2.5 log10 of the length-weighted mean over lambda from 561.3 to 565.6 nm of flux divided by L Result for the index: 0.193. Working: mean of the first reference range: 33.1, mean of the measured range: 30.2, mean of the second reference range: 39.5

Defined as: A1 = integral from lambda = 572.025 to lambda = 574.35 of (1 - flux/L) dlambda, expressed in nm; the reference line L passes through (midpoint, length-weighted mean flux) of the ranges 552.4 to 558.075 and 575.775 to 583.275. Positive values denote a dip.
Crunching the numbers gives -0.10 nm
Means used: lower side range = 32.4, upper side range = 41.4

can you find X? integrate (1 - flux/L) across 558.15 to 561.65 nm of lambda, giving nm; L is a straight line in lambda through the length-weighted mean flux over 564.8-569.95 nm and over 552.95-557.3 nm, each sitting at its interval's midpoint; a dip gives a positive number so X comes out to 0.67 nm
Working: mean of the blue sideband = 31.3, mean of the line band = 26.9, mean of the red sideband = 36.8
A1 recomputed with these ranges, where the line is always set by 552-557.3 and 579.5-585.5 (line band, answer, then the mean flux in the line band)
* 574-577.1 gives 0.23 nm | 39.7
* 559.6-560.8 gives 0.09 nm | 31.8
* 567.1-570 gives 0.30 nm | 35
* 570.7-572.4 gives 0.06 nm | 39.2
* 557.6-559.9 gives -0.17 nm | 36.1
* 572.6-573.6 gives 0.04 nm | 39.7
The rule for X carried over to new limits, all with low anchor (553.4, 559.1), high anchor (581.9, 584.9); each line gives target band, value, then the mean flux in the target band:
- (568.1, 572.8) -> 0.236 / 38.5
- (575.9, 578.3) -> 0.140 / 40.8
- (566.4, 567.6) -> 0.135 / 34.7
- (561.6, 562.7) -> 0.619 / 16.3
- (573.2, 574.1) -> 0.046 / 39.8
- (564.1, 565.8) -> 0.062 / 36.8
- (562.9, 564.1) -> 0.015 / 37.1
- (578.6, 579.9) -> 0.115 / 40.4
